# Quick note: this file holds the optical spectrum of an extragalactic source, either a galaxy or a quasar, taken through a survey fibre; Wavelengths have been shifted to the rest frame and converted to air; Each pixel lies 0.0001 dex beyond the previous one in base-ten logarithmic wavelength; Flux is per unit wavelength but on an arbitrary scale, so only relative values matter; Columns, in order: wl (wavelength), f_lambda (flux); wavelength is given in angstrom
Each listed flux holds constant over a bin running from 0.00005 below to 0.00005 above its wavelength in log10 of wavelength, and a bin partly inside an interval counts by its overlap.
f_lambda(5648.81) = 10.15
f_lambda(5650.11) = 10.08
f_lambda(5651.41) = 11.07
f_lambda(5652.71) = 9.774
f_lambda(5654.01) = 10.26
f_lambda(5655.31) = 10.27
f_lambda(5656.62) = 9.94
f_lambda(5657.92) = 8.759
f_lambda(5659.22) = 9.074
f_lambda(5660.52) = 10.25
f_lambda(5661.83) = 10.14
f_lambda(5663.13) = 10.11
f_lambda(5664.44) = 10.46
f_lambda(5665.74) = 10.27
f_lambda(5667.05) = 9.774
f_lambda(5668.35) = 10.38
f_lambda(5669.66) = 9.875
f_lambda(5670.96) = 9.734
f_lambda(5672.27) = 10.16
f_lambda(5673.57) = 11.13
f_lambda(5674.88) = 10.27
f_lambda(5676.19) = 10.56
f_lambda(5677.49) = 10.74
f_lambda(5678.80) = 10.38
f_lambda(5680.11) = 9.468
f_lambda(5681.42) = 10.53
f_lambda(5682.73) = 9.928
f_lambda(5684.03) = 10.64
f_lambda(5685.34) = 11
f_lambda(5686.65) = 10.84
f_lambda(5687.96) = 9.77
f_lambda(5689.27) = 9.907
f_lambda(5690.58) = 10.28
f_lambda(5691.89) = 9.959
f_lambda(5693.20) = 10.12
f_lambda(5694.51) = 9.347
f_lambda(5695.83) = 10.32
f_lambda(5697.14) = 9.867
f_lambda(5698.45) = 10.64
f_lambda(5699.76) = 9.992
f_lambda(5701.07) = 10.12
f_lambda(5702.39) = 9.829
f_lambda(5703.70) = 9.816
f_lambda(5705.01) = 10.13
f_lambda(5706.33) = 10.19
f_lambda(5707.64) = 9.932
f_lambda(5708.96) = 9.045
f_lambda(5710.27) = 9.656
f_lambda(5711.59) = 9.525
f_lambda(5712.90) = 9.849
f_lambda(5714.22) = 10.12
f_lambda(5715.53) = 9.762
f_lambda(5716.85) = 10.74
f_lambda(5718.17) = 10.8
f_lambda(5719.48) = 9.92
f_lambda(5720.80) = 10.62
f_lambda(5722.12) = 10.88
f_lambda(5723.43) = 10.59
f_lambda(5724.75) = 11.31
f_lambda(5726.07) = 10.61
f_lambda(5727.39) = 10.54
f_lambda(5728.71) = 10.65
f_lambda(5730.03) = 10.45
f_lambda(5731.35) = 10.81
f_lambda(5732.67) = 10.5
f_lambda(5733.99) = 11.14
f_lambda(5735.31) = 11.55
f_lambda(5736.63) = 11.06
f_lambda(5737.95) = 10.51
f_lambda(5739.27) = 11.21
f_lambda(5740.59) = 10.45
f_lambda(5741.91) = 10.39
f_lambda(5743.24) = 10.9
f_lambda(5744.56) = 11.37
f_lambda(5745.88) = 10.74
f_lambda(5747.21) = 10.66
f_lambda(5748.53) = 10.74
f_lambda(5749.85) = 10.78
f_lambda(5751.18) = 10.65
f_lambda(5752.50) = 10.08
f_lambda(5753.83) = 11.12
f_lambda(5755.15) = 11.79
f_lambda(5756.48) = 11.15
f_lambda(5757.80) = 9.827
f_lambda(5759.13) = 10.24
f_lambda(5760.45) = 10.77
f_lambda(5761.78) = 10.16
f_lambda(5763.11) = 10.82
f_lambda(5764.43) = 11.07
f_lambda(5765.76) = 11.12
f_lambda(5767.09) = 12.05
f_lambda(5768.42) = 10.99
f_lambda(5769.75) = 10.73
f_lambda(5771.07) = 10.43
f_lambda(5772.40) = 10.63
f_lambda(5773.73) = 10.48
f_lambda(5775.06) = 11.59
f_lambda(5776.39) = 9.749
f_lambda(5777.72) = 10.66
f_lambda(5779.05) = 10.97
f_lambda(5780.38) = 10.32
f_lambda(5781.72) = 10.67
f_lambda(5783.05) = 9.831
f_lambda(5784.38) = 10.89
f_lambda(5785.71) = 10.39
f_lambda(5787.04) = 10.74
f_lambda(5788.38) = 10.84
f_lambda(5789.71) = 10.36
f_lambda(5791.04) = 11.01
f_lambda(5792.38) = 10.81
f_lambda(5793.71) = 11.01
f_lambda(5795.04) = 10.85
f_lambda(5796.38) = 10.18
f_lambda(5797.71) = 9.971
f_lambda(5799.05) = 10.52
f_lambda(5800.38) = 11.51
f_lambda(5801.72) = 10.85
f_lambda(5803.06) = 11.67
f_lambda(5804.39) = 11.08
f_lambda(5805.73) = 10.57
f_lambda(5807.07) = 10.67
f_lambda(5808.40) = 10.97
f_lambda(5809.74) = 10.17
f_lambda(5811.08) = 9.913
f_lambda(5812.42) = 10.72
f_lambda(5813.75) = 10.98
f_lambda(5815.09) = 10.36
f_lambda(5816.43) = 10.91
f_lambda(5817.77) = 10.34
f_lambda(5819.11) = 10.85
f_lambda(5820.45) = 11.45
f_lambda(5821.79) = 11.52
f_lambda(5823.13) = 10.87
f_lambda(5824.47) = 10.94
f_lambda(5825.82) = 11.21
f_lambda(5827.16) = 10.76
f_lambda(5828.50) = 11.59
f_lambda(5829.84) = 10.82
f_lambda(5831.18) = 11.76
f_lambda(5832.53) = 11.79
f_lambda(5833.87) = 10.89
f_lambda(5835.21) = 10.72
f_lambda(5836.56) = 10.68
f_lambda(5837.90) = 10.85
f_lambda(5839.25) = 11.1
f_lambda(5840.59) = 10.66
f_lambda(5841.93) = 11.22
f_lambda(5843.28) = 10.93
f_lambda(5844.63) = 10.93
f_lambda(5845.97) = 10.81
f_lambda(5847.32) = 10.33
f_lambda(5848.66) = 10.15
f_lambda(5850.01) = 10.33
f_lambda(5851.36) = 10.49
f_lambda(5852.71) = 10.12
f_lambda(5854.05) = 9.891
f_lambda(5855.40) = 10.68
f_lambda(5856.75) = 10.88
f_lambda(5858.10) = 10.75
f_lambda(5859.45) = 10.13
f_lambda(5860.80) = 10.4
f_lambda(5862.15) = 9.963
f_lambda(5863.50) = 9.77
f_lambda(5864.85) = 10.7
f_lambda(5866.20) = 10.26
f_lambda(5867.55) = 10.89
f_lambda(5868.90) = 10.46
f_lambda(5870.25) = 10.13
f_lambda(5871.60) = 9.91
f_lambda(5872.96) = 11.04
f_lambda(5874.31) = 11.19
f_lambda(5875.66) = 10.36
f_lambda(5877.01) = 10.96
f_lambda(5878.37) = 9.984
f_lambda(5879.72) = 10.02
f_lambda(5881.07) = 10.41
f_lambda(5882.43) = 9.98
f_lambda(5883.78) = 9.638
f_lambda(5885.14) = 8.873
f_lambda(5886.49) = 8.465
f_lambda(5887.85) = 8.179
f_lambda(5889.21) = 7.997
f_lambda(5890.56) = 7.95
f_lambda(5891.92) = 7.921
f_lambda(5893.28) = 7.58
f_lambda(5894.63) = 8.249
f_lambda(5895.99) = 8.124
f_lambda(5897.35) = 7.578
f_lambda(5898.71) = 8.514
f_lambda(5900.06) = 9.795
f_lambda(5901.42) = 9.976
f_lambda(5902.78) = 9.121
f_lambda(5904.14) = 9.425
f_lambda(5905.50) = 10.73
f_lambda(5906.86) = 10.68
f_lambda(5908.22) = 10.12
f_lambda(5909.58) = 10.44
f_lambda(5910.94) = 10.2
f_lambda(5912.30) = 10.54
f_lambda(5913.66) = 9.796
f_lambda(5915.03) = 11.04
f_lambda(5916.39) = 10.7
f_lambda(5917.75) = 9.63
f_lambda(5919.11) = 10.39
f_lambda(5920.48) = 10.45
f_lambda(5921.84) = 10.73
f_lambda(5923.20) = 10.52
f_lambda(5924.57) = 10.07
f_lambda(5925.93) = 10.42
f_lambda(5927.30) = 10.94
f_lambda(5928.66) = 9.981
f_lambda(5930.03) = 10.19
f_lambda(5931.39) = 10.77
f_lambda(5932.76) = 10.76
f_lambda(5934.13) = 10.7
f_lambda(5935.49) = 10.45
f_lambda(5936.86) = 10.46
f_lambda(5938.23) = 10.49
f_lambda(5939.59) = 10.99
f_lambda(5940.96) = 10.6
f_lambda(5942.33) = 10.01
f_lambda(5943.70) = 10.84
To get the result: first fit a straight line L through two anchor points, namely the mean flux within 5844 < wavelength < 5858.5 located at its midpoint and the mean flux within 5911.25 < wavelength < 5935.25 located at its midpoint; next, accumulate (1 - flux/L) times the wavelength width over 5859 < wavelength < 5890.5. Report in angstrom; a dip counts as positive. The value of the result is 1.6 angstrom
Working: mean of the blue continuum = 10.5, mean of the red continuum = 10.4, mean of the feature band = 9.95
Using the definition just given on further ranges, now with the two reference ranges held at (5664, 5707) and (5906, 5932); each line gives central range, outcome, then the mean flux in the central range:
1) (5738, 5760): -1.1 angstrom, 10.8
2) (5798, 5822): -1.2 angstrom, 10.8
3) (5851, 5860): -0.1 angstrom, 10.4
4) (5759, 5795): -1.6 angstrom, 10.7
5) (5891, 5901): 2.0 angstrom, 8.29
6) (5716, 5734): -0.8 angstrom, 10.7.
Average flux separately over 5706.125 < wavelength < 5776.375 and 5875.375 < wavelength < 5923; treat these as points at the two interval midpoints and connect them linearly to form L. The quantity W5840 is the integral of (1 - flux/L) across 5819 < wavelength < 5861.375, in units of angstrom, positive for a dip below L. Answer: -3.67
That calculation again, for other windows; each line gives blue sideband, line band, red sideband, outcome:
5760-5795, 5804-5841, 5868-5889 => -1.9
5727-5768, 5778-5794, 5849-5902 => -0.2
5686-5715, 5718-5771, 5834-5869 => -3.4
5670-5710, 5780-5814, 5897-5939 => -1.7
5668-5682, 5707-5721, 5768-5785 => 0.6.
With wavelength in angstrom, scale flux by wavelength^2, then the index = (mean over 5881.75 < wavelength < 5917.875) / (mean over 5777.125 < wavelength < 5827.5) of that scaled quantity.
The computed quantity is 0.90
